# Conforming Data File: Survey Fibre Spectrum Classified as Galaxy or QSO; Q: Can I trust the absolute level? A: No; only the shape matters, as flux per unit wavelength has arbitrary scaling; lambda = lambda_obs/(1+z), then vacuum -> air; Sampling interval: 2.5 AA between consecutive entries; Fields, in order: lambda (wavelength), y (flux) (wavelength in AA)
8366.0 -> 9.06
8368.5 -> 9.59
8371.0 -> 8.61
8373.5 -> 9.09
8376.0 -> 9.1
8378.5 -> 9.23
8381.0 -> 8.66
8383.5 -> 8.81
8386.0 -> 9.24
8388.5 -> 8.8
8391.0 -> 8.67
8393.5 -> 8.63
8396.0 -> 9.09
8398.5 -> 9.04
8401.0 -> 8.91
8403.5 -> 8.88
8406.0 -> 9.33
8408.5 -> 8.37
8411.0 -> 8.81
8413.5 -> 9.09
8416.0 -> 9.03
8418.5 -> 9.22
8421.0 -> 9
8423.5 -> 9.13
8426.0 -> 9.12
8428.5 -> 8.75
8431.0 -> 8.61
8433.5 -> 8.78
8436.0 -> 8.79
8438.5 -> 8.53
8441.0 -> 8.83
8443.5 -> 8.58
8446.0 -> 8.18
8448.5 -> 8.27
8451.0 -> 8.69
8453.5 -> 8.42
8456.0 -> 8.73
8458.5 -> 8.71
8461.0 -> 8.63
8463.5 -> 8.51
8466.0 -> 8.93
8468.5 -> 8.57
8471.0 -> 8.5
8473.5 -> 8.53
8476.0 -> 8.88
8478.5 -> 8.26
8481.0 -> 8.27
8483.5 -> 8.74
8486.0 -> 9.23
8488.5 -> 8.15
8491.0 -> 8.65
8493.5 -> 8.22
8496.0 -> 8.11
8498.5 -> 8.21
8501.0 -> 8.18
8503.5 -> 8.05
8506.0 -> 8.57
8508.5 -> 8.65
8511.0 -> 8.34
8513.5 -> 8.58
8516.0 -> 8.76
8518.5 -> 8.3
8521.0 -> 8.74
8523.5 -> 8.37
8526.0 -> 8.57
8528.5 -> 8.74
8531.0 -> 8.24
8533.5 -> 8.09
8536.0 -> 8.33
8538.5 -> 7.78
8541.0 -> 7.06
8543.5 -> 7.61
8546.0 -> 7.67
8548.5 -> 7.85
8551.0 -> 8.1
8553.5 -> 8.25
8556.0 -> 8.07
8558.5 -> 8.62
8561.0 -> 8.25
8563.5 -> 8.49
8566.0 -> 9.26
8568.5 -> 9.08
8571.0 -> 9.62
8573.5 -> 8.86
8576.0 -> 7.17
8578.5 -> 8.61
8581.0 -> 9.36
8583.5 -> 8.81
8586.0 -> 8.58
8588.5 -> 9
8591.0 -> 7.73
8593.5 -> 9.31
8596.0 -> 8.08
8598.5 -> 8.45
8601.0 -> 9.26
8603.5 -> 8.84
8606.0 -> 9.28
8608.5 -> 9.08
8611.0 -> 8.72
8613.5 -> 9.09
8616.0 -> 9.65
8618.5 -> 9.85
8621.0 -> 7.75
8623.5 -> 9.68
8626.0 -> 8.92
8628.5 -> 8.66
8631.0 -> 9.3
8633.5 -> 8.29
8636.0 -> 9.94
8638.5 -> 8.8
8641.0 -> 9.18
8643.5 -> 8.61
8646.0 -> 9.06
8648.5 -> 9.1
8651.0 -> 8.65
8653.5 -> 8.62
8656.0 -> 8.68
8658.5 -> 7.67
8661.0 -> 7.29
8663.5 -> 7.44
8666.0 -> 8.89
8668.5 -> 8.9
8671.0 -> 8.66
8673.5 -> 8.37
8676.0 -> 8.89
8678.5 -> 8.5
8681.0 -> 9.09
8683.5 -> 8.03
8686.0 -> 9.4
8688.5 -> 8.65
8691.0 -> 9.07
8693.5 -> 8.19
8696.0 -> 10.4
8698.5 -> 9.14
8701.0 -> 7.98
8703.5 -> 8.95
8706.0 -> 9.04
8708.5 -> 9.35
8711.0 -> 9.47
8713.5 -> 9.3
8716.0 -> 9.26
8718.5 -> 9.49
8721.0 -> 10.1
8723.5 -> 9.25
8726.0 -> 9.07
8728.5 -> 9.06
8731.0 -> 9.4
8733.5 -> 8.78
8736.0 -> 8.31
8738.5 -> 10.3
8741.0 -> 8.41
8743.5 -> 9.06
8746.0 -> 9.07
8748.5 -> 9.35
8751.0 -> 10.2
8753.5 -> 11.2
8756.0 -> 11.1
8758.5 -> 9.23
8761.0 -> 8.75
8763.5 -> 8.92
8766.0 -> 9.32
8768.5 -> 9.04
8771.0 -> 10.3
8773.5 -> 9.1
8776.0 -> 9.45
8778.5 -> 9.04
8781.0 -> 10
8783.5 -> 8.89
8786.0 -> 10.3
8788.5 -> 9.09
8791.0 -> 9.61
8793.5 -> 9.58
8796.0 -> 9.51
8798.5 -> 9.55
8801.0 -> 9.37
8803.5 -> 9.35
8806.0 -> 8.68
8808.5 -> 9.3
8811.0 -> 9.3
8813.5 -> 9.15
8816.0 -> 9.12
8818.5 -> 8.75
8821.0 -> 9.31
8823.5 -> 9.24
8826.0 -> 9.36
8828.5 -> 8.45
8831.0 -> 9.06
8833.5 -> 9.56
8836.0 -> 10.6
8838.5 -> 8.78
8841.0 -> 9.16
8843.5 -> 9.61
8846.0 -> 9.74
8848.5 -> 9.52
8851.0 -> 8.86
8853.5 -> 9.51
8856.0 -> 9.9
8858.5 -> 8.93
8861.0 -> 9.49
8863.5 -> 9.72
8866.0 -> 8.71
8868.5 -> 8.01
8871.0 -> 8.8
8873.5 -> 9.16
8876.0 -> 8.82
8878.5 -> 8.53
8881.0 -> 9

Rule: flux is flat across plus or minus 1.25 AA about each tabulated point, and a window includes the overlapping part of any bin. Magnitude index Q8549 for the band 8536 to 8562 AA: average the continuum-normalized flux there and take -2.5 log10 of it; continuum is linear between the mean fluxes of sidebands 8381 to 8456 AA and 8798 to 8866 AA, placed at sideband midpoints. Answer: 0.13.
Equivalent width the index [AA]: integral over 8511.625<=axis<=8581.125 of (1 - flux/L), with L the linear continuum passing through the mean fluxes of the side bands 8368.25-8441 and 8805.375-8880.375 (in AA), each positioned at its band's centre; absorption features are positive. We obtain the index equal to 5.0 AA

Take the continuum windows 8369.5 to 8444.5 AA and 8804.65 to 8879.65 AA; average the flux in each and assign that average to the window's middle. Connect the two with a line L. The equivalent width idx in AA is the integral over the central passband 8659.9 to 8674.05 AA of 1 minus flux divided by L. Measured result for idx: 1.2 AA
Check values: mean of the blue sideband 8.89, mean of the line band 8.26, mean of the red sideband 9.17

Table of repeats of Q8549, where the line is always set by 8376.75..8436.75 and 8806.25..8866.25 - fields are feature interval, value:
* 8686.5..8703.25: 0.03 mag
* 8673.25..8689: 0.05 mag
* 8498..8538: 0.08 mag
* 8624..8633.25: 0.02 mag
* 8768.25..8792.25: -0.03 mag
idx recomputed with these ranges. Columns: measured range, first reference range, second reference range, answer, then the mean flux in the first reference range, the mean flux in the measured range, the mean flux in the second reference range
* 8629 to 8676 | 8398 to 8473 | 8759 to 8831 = 2.2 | 8.76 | 8.64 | 9.28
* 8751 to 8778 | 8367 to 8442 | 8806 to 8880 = -1.5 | 8.93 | 9.65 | 9.18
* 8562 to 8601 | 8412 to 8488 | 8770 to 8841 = 1.0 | 8.71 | 8.71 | 9.34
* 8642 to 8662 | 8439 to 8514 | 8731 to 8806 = 1.3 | 8.51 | 8.48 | 9.44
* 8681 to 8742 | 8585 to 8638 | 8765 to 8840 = 0.3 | 8.93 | 9.1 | 9.34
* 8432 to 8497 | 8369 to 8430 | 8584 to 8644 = 2.7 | 8.95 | 8.57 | 8.92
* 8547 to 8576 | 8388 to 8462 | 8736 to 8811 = 1.7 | 8.79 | 8.52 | 9.46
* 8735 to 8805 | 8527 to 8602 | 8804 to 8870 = -3.5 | 8.41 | 9.48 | 9.22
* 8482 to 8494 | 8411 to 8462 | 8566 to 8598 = 0.2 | 8.76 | 8.61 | 8.7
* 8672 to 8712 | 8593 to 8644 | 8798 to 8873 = 0.7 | 8.99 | 8.9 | 9.23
